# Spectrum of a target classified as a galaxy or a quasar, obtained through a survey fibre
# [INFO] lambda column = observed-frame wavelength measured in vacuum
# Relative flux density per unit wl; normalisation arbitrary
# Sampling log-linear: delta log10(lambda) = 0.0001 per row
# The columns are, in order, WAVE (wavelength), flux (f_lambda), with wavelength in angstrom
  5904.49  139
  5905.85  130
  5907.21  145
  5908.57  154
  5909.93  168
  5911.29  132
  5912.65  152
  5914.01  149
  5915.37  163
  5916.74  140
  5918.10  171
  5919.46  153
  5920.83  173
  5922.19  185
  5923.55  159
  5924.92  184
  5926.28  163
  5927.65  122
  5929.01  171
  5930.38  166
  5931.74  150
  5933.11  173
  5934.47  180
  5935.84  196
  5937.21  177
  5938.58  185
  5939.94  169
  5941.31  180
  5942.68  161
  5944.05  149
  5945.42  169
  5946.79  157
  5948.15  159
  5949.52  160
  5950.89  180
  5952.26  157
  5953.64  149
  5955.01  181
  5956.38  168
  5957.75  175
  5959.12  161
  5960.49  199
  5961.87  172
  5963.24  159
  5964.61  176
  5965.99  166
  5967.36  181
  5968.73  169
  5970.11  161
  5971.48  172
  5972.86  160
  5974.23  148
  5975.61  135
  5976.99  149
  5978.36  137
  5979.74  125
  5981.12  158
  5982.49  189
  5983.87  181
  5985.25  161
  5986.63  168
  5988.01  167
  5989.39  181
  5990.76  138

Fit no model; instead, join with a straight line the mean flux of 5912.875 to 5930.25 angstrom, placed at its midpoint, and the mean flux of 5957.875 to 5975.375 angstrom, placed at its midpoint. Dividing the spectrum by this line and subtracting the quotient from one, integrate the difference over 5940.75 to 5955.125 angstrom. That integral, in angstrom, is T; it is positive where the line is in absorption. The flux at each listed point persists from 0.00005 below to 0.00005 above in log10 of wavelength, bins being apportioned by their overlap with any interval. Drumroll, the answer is 0.2 angstrom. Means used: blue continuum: 161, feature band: 163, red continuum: 168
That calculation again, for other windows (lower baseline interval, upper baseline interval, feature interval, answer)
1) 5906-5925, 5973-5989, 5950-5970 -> -1.7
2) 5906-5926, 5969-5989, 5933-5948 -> -1.3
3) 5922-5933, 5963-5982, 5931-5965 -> -2.1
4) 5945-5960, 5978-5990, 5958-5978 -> 0.0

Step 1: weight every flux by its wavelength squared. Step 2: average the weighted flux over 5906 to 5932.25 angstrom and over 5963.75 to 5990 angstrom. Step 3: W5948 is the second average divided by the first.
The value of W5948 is 1.05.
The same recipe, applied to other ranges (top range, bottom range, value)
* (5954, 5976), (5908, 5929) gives 1.08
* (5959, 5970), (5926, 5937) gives 1.05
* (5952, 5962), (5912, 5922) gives 1.09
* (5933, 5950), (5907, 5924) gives 1.09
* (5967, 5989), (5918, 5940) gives 0.96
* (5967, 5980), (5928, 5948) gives 0.92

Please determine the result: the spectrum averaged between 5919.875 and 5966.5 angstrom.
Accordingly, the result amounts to 168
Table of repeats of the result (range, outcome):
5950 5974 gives 169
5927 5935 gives 160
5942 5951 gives 161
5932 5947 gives 172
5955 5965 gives 173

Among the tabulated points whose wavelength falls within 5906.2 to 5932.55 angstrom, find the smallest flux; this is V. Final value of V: 122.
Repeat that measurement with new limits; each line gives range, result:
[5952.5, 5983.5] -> 125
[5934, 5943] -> 161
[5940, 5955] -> 149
